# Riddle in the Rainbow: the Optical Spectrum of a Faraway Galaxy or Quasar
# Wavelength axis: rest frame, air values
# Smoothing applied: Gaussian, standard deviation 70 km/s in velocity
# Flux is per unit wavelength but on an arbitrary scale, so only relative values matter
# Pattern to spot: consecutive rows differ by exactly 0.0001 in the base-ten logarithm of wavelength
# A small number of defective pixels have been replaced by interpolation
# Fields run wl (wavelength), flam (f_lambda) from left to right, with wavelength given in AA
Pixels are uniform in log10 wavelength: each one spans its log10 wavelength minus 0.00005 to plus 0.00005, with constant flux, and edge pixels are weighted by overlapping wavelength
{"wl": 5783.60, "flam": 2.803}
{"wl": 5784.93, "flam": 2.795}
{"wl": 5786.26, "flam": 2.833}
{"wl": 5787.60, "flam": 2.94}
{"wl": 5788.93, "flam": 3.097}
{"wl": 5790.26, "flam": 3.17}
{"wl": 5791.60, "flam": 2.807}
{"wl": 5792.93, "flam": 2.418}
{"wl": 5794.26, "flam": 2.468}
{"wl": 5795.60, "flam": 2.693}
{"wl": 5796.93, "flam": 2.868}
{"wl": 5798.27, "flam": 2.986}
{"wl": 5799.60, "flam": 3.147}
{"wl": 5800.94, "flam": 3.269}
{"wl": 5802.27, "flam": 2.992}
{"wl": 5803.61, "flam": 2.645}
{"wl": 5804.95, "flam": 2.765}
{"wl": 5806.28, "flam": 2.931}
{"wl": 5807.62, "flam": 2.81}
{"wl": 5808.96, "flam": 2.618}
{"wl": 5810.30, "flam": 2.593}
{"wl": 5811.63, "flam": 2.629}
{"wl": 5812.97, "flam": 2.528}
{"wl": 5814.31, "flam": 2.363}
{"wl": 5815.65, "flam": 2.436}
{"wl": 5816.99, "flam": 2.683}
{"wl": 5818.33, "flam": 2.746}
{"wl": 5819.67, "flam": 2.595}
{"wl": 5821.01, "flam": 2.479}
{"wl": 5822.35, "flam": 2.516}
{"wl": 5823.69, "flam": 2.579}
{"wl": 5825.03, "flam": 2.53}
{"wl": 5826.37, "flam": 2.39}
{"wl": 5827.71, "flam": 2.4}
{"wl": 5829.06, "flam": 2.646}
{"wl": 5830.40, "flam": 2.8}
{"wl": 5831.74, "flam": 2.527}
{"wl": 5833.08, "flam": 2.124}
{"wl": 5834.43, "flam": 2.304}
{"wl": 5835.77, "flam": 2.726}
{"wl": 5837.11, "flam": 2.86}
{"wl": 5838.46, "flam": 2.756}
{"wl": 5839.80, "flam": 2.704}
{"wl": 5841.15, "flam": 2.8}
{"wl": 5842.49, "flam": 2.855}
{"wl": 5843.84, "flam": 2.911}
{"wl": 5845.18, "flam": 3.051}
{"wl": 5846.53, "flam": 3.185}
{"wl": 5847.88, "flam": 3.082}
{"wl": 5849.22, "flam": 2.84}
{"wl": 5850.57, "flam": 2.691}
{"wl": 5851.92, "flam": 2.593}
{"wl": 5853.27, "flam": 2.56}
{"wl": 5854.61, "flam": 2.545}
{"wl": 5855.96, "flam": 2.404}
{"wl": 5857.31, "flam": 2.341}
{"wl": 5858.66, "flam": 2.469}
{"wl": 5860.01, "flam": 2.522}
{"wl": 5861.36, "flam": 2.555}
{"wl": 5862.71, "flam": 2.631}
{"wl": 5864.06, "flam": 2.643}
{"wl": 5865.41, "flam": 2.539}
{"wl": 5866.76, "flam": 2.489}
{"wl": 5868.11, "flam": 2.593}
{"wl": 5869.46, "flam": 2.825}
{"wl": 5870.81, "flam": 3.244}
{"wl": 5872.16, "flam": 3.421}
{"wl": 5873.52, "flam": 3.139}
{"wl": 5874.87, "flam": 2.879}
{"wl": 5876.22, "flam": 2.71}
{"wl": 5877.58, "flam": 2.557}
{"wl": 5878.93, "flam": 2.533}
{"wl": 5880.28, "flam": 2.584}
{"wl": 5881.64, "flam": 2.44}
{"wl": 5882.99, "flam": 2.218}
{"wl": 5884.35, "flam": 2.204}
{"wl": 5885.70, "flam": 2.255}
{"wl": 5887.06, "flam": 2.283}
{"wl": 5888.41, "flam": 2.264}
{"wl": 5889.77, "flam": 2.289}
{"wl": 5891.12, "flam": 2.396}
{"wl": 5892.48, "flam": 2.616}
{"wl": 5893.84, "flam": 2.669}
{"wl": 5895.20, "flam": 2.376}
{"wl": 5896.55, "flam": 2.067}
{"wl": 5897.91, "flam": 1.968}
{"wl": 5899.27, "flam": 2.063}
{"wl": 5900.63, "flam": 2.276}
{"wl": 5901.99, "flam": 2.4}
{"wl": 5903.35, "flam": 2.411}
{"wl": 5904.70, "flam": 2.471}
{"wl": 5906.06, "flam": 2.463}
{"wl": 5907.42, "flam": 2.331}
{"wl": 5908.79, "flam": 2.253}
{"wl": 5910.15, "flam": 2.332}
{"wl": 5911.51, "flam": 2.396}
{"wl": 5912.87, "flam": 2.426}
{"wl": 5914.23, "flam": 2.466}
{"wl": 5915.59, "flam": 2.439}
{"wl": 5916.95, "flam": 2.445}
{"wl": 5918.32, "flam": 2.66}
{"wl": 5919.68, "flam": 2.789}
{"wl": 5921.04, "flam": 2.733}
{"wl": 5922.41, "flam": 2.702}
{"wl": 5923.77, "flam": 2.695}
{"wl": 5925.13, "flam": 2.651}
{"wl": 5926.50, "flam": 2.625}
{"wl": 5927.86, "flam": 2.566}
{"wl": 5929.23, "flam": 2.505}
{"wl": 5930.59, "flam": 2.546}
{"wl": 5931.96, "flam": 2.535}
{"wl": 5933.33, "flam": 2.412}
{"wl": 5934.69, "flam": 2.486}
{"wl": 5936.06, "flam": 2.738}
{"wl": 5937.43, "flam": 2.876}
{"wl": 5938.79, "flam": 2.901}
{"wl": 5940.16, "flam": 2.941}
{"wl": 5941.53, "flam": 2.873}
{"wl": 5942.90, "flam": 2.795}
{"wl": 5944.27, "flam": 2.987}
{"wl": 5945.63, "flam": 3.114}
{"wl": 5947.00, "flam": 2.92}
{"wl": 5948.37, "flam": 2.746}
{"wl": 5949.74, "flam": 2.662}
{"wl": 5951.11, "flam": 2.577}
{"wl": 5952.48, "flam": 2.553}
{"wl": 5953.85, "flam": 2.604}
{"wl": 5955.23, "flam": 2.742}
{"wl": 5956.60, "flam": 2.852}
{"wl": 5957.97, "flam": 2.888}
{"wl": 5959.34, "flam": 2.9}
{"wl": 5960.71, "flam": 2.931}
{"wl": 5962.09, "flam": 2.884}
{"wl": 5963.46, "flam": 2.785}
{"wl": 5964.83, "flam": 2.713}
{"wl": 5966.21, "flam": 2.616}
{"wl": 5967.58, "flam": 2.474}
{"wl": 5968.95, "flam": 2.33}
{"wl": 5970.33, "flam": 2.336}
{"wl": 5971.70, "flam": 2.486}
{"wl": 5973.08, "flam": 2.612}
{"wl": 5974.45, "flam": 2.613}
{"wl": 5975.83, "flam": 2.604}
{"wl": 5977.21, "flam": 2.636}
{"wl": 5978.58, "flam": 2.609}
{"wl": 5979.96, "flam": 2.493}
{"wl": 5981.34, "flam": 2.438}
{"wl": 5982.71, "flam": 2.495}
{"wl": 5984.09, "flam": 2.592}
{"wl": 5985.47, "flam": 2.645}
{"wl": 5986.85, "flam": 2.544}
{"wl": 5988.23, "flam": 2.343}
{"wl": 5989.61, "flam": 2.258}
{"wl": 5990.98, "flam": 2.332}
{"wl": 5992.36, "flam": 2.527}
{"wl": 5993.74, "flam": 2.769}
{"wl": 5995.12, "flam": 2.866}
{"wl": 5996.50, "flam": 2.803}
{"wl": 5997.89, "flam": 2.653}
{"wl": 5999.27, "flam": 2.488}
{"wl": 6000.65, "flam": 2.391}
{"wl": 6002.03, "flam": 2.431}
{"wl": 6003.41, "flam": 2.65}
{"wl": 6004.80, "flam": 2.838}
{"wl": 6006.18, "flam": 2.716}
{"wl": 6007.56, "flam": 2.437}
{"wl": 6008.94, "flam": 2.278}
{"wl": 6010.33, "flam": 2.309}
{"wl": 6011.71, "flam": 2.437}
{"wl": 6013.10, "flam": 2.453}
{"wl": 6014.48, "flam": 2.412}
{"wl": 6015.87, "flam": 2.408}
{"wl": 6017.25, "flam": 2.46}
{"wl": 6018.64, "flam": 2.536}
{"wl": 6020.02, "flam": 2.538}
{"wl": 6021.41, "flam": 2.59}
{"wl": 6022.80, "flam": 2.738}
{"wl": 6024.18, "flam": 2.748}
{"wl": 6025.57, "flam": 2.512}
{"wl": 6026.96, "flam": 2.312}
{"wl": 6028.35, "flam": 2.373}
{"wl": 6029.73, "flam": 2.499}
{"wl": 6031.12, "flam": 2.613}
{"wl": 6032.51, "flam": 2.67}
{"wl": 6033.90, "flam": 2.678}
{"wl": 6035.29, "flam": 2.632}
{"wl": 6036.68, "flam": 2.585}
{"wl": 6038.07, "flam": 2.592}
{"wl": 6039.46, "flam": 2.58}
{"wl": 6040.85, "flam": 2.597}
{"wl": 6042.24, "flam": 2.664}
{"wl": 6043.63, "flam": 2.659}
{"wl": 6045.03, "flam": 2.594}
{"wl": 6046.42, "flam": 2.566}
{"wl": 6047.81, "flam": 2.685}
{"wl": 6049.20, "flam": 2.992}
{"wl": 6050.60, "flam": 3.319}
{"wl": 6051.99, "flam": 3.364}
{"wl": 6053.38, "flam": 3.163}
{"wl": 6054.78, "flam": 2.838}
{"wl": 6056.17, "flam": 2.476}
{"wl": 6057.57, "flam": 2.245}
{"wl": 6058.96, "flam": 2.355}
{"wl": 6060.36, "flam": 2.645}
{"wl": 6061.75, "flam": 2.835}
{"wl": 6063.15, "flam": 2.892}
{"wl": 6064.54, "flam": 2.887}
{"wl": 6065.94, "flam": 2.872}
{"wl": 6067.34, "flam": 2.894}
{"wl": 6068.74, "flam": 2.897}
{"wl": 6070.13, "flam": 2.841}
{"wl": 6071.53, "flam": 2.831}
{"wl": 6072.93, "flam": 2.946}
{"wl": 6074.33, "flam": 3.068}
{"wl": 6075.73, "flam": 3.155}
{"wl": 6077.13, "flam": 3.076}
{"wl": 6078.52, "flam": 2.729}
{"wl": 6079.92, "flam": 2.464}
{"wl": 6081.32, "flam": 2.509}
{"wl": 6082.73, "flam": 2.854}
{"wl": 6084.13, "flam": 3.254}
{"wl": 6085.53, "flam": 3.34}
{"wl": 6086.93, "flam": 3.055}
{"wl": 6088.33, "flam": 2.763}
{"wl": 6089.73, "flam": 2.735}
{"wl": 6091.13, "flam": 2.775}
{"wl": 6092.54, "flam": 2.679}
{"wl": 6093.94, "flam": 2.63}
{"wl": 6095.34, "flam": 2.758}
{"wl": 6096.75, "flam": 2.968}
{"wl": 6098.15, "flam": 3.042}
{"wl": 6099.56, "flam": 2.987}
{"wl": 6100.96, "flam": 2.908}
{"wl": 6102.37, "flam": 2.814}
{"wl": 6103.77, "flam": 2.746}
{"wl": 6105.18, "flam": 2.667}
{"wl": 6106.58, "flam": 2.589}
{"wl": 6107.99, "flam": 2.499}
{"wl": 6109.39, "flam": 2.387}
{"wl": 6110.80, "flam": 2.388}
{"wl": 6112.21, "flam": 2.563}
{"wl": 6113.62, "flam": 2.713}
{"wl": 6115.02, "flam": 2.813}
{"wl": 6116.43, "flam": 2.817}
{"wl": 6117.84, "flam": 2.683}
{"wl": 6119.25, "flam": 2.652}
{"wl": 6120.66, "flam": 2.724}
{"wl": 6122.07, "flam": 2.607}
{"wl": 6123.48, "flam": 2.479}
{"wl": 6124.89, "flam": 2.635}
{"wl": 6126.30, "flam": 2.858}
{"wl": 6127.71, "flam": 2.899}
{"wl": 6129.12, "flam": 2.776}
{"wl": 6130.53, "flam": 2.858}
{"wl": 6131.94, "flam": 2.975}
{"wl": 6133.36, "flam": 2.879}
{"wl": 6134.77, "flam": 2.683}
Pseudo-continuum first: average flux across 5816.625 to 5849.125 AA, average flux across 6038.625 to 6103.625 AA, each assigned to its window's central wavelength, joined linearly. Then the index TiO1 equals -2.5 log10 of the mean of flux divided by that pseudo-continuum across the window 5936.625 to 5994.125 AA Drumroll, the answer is 0.04 mag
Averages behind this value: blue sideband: 2.68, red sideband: 2.83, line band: 2.67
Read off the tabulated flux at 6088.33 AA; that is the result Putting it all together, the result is 2.763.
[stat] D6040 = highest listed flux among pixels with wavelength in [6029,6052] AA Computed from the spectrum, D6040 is 3.364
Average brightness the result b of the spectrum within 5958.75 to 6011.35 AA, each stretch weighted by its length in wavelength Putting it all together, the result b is 2.57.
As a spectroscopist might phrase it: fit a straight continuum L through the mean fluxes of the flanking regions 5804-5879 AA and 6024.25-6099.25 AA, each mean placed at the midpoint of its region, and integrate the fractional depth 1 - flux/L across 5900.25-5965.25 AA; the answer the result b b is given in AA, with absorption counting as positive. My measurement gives 1.6 AA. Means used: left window 2.67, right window 2.77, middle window 2.65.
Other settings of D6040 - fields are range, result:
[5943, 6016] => 3.114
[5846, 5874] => 3.421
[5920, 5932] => 2.733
